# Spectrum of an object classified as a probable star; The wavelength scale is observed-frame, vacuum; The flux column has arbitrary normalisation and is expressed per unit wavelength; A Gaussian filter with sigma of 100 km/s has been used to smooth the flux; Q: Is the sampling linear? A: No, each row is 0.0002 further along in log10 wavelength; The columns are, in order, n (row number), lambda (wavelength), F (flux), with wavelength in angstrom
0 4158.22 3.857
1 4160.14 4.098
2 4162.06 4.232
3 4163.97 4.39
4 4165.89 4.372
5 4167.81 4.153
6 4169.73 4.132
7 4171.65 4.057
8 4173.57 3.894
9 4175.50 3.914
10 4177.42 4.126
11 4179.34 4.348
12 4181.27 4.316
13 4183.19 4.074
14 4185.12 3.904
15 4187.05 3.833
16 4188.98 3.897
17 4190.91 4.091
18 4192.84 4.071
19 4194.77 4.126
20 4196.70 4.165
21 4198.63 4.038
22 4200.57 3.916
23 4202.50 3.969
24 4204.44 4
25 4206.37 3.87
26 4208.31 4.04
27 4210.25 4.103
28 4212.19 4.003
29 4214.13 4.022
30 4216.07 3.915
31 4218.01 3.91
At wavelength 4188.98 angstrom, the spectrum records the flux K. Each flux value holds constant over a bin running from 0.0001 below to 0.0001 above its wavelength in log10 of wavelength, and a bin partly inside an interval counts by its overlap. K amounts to 3.897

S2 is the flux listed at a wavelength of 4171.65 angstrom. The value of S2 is 4.057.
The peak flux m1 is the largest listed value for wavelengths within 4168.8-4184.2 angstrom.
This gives 4.348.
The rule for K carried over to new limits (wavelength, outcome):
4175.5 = 3.914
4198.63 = 4.038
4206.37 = 3.87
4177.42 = 4.126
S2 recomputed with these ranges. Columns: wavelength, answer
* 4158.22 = 3.857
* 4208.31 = 4.04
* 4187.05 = 3.833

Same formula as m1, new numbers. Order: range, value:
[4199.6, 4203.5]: 3.969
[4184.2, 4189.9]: 3.904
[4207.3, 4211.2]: 4.103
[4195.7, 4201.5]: 4.165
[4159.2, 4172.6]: 4.39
